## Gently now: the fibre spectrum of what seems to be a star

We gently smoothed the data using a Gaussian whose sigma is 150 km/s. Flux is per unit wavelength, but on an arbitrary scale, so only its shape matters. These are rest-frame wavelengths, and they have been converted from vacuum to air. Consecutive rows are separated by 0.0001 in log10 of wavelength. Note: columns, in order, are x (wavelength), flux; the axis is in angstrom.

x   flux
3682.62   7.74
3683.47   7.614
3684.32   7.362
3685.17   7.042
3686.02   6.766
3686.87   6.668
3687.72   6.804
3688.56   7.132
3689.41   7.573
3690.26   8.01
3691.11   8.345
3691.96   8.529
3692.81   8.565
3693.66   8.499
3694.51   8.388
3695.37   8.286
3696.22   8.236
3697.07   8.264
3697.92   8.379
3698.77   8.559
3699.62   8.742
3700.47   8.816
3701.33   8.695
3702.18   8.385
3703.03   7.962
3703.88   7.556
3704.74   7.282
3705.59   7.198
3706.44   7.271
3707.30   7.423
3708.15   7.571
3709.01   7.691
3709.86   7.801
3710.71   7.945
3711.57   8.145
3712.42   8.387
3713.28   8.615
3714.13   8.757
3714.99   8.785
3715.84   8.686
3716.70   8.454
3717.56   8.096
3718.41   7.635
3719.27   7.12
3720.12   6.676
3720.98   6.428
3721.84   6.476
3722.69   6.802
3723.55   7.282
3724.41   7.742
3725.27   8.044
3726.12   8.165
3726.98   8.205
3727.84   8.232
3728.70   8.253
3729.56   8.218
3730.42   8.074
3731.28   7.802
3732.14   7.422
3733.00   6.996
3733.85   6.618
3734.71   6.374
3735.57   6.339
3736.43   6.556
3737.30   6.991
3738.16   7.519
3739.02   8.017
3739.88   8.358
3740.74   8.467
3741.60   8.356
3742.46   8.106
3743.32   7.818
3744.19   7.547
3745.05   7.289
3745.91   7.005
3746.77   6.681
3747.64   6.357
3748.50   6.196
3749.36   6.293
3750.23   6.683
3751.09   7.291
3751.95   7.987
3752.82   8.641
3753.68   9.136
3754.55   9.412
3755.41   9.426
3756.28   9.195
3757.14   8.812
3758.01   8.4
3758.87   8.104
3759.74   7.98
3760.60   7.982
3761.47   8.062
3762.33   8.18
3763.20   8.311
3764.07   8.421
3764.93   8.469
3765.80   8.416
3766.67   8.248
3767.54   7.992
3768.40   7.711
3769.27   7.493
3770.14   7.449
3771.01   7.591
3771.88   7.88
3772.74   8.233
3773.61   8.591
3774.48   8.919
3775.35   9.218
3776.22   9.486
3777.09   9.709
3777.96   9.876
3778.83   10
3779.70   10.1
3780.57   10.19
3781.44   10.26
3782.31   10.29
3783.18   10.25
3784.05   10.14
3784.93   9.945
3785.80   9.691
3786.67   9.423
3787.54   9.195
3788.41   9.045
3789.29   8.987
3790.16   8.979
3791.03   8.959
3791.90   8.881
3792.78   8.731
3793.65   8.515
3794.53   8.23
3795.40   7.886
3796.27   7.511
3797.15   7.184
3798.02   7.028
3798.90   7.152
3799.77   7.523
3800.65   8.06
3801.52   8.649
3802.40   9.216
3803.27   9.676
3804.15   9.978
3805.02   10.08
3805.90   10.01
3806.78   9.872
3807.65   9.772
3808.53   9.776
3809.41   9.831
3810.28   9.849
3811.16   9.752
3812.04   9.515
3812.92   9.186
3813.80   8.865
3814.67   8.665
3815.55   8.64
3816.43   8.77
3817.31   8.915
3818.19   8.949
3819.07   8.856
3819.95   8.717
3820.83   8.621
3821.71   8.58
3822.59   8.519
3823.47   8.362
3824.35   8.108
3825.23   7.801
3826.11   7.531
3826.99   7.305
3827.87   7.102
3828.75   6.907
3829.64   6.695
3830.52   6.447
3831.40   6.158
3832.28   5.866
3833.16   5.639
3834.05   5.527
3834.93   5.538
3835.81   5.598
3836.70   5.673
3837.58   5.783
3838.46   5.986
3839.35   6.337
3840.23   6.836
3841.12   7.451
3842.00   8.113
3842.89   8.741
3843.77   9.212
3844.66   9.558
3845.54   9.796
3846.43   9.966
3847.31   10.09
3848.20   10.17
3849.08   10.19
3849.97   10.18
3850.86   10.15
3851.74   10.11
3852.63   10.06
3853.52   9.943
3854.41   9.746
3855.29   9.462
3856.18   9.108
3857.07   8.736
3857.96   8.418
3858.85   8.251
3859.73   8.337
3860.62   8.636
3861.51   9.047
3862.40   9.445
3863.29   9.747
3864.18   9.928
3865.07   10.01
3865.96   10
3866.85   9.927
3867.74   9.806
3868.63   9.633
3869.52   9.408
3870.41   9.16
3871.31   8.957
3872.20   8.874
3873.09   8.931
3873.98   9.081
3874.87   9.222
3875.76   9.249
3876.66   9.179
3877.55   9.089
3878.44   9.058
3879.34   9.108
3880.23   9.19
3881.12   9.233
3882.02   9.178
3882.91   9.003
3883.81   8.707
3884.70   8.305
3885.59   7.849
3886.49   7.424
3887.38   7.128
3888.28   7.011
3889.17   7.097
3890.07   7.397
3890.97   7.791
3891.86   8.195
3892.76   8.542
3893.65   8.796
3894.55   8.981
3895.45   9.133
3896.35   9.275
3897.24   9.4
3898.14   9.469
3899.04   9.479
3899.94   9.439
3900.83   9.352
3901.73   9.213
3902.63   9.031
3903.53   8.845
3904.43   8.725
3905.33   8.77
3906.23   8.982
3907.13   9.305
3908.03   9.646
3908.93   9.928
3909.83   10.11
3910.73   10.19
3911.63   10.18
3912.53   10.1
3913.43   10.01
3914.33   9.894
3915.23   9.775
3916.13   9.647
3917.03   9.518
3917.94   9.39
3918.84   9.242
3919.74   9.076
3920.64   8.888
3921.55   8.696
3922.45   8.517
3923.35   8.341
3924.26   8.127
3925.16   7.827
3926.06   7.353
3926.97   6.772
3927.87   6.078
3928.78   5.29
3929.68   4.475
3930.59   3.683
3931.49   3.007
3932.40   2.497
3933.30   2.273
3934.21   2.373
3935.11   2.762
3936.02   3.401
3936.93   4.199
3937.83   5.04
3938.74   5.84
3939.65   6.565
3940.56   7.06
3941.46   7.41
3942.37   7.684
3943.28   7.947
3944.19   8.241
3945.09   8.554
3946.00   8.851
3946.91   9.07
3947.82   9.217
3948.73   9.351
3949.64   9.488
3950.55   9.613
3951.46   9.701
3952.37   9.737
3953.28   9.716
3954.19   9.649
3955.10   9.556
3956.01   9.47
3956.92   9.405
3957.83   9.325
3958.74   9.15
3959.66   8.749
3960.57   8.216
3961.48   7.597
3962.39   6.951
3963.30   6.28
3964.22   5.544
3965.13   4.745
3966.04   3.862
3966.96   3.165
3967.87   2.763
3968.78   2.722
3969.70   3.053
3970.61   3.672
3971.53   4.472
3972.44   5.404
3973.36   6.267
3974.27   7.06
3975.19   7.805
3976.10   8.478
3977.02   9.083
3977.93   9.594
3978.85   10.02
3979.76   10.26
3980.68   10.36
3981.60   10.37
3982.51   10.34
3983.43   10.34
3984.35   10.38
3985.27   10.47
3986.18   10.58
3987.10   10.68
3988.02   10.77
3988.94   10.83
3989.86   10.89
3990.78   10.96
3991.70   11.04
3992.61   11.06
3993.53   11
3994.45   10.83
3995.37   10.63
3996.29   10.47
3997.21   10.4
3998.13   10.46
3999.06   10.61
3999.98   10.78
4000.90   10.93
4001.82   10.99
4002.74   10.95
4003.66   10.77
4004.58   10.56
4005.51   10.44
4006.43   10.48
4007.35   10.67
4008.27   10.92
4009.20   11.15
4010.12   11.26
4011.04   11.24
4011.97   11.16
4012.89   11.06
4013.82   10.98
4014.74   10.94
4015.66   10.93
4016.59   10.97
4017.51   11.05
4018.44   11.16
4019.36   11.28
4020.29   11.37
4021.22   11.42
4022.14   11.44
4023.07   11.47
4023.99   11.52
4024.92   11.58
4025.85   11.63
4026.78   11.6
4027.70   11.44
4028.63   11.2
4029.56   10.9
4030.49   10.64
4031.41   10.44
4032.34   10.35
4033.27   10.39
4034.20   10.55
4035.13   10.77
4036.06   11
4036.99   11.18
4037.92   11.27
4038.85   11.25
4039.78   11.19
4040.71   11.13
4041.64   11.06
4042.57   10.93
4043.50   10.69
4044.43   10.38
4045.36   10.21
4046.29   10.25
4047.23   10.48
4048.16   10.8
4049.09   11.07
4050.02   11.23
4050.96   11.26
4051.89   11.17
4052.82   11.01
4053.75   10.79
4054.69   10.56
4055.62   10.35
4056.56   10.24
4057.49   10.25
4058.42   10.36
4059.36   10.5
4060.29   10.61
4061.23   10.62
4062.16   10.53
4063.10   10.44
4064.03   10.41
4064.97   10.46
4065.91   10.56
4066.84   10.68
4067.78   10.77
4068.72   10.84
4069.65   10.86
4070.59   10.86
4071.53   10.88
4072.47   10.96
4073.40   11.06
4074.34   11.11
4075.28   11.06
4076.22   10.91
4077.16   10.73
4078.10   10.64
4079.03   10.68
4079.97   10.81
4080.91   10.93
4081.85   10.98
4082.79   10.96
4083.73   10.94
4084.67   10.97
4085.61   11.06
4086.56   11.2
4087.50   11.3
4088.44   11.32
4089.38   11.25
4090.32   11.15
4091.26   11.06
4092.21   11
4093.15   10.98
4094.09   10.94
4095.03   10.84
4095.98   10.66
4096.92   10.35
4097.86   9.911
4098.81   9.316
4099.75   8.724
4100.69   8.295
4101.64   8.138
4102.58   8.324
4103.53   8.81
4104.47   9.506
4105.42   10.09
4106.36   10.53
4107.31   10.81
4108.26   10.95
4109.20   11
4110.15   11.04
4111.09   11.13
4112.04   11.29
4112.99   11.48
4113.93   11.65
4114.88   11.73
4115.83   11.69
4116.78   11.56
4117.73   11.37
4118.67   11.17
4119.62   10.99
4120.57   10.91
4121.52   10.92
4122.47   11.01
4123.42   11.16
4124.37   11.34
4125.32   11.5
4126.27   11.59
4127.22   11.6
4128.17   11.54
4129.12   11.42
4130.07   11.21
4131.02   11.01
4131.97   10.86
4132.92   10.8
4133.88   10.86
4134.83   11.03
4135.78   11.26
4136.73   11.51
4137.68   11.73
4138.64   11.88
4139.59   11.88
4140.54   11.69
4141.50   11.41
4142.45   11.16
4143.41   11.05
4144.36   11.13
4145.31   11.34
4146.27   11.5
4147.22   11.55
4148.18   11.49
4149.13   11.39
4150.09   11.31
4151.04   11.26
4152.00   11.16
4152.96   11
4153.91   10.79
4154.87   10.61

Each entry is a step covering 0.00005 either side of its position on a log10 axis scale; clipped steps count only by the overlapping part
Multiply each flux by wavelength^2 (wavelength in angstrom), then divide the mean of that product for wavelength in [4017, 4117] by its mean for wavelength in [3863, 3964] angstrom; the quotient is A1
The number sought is 1.40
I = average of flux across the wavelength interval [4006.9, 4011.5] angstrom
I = 11.1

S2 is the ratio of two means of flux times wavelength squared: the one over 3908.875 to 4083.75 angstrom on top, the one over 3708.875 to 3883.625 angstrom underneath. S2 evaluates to 1.24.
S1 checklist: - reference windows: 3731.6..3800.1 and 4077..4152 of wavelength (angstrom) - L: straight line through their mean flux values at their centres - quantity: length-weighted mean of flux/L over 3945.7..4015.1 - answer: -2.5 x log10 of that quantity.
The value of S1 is 0.09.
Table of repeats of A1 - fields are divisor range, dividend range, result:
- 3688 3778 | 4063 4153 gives 1.66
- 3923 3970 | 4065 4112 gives 1.69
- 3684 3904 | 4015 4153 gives 1.51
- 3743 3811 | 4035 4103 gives 1.44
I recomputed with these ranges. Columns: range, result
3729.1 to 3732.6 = 7.86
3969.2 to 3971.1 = 3.35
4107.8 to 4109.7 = 11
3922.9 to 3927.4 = 7.68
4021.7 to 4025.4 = 11.5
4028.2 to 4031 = 10.9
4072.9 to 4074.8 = 11.1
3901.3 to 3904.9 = 8.94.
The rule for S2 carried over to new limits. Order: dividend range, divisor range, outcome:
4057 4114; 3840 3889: 1.30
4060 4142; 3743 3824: 1.47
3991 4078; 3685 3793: 1.55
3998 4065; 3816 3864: 1.46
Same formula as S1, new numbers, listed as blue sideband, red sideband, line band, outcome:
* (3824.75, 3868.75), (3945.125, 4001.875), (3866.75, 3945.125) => 0.057 mag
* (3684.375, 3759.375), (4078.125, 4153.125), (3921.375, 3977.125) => 0.391 mag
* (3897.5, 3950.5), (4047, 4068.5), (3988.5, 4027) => -0.148 mag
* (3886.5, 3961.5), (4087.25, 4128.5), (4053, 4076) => -0.059 mag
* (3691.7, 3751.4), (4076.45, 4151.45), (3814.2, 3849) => 0.114 mag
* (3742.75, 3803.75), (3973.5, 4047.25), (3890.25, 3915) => 0.046 mag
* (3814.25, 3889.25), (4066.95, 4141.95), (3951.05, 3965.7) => 0.142 mag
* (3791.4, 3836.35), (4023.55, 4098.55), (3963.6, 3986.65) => 0.346 mag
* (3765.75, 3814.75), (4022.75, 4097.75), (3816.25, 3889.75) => 0.117 mag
